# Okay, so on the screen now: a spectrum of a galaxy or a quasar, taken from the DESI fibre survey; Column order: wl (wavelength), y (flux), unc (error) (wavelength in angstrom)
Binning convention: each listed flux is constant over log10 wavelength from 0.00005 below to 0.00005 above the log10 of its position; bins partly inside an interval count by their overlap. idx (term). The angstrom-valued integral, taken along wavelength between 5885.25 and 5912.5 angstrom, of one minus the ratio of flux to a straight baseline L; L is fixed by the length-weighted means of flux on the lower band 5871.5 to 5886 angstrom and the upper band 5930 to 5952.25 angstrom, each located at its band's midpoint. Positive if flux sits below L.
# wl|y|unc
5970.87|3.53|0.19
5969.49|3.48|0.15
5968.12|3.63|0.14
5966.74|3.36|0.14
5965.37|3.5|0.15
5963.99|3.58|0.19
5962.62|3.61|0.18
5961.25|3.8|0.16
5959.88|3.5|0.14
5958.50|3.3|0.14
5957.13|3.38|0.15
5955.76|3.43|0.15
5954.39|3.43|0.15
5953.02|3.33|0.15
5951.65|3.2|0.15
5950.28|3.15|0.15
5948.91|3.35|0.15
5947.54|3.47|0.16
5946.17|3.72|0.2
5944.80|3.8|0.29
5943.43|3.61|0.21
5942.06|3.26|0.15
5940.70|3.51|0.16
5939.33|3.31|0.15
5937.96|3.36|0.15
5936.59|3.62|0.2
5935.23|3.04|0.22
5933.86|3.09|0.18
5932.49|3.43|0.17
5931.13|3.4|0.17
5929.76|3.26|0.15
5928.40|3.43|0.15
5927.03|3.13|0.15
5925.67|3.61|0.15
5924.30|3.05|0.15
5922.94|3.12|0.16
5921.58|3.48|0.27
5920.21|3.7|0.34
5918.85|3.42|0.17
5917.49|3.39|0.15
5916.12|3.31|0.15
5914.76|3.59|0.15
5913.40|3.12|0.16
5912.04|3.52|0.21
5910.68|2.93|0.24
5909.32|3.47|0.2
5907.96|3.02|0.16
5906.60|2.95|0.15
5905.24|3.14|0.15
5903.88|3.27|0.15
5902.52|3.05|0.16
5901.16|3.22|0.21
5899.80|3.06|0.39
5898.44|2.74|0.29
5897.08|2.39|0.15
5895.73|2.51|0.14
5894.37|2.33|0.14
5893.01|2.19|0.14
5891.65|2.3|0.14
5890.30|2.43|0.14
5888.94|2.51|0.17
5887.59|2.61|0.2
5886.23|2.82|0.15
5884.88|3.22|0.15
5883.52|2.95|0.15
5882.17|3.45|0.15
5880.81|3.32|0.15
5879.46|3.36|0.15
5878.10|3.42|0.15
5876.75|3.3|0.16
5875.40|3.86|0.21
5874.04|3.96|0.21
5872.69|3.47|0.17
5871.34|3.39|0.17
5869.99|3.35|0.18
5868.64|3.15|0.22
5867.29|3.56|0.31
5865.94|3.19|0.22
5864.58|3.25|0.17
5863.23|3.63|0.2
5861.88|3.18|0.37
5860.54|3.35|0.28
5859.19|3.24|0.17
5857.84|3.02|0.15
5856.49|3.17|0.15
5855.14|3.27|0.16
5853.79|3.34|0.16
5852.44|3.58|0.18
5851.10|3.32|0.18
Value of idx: 4.66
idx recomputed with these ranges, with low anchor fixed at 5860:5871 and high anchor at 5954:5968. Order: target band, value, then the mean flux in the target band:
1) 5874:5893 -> 1.8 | 3.05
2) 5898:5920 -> 1.2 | 3.22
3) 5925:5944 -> 0.5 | 3.36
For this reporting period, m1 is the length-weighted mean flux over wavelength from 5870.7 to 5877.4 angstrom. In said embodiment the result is 3.6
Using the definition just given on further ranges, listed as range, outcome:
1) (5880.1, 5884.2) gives 3.24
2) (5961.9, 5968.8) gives 3.54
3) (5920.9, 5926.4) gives 3.32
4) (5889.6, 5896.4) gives 2.35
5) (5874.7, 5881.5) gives 3.45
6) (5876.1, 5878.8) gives 3.36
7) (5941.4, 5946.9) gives 3.59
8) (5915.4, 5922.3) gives 3.46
